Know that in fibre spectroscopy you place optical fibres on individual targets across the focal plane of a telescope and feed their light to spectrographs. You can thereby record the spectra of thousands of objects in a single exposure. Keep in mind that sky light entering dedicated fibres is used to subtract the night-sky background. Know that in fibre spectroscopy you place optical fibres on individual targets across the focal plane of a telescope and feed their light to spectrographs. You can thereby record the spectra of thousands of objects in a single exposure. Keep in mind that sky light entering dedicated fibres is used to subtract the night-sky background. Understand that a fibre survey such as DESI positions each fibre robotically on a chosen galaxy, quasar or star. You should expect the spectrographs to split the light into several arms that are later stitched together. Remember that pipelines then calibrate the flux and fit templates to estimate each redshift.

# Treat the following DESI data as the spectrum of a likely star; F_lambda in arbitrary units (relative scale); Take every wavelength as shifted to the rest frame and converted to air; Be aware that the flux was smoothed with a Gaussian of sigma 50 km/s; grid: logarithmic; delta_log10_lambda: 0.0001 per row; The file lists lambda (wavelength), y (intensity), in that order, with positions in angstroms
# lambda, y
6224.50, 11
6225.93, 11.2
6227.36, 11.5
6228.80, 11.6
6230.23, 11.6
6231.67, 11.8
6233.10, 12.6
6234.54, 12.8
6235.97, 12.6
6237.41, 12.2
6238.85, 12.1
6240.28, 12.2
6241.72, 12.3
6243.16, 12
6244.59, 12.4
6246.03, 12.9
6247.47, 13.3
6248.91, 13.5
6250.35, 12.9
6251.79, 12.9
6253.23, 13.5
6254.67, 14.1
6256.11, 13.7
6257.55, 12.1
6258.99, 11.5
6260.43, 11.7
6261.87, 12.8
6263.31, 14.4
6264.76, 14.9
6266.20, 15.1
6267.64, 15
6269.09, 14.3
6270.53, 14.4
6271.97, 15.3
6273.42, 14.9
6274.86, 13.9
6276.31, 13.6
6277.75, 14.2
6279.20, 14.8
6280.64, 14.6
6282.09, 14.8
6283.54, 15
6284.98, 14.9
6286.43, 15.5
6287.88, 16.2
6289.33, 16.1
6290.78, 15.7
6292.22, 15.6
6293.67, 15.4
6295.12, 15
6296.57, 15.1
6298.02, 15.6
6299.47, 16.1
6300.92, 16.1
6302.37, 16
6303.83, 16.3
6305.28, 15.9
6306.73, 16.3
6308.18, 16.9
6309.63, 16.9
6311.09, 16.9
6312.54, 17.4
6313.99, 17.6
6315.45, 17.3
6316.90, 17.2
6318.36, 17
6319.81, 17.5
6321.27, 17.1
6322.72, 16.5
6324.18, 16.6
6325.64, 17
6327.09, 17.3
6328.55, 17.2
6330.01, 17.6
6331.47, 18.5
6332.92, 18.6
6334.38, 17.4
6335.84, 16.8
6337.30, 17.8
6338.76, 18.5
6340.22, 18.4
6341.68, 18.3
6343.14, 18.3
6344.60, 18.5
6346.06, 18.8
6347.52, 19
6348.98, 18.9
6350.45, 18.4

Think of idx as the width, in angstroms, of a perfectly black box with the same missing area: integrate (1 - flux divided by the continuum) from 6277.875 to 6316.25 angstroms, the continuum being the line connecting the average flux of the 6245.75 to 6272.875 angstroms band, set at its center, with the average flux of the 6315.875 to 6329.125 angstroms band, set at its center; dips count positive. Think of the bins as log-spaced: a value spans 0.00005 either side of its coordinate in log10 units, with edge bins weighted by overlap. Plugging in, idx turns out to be -0.6 angstroms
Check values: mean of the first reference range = 13.6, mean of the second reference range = 17.1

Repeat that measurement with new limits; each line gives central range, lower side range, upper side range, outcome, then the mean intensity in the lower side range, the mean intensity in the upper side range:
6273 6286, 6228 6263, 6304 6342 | 0.1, 12.6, 17.3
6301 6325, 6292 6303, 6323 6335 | -0.4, 15.6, 17.5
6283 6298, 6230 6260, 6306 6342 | -0.1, 12.6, 17.4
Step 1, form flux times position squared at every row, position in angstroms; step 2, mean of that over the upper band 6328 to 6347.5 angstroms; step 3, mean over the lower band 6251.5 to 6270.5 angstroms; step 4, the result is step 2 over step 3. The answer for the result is 1.36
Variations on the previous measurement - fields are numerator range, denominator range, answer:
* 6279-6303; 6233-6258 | 1.23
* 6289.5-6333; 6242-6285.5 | 1.23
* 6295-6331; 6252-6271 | 1.25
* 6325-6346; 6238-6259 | 1.44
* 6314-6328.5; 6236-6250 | 1.40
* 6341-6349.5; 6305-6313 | 1.13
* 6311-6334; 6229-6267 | 1.38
